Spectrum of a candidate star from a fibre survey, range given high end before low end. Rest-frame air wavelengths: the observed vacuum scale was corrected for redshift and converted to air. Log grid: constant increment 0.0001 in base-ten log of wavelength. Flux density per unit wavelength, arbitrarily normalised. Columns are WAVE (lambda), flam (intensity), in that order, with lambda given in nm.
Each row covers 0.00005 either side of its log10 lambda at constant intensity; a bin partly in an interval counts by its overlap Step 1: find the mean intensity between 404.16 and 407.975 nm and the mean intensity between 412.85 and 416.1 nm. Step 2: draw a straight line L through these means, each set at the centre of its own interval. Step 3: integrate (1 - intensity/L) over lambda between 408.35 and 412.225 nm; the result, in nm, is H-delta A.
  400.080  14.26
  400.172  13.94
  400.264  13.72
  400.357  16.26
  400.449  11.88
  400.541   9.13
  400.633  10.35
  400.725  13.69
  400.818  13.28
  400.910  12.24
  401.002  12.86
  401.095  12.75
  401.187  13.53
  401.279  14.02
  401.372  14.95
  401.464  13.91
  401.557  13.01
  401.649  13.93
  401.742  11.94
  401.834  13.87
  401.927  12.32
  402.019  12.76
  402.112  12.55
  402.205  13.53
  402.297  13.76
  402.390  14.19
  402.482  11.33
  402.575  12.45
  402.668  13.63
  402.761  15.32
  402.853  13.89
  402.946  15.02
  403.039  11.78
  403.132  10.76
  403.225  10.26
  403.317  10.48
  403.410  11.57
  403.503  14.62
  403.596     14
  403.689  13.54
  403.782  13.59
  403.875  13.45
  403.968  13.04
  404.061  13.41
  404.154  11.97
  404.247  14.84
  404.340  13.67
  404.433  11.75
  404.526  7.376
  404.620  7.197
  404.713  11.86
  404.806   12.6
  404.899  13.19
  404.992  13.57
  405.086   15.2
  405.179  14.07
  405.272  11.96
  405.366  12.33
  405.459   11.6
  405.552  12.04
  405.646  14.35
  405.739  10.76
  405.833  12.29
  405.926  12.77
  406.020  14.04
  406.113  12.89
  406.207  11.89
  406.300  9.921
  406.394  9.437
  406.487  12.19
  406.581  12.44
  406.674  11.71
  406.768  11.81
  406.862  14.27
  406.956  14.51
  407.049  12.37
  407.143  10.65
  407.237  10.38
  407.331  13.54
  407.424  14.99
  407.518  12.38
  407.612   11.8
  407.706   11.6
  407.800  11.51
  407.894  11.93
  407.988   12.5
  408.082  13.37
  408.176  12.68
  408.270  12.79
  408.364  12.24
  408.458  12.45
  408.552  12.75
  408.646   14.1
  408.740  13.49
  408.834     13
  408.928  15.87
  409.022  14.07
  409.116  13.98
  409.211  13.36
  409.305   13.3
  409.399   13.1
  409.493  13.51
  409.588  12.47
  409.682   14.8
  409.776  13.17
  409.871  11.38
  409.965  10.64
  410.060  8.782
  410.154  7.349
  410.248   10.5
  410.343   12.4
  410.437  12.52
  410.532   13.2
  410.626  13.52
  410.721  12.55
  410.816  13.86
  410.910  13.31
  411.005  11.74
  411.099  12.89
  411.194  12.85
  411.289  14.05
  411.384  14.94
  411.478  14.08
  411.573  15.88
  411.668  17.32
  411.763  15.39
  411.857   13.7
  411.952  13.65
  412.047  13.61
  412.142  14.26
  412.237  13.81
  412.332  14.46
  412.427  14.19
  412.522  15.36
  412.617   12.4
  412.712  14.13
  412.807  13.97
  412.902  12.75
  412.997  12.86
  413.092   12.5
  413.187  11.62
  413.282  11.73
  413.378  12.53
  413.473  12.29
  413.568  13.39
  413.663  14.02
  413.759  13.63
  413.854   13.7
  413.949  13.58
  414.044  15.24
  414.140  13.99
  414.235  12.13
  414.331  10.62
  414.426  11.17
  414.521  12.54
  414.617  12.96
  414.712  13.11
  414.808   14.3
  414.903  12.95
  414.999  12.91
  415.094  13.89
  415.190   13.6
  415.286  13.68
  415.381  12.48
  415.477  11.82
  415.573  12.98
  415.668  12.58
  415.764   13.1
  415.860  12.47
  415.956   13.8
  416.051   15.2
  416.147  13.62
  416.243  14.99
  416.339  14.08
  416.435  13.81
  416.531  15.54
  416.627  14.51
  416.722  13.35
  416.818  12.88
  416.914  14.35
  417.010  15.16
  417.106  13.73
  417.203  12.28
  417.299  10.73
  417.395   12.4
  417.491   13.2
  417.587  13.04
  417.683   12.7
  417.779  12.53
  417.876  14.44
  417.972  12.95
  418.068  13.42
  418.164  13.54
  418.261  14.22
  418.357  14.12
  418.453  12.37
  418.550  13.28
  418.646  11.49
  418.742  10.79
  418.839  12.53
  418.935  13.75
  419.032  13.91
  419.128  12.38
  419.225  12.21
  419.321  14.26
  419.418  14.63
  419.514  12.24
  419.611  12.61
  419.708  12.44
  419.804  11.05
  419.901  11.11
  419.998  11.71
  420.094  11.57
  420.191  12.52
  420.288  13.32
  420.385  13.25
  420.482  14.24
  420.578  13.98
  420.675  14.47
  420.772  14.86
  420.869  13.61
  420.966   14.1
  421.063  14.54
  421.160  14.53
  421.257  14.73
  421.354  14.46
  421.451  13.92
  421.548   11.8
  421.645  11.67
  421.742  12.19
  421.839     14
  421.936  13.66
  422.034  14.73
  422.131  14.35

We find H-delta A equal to -0.17 nm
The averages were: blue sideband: 12.2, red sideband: 13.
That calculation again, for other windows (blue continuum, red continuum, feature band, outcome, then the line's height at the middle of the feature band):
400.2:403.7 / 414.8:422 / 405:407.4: 0.12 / 13.1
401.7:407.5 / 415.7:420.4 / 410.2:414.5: -0.16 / 12.9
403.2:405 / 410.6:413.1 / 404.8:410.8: 0.23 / 13.1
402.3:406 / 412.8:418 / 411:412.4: -0.13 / 13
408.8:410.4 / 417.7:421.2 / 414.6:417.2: -0.15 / 12.9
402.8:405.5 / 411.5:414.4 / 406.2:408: 0.11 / 12.9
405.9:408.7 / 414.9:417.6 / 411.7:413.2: -0.09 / 13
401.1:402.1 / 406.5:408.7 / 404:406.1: 0.08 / 12.9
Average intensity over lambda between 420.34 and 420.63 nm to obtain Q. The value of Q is 13.9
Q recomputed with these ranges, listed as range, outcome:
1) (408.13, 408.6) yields 12.6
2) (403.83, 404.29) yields 13.3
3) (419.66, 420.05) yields 11.6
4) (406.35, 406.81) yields 11.5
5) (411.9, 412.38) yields 13.9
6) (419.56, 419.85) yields 12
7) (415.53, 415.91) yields 12.8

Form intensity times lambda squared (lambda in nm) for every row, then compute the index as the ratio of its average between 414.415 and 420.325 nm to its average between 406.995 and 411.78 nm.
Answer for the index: 1.06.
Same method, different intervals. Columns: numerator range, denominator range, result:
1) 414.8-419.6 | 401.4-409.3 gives 1.11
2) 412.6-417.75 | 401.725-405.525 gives 1.10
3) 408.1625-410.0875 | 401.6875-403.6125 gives 1.04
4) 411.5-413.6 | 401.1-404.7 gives 1.12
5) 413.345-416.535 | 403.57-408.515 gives 1.12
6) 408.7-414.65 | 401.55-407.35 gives 1.09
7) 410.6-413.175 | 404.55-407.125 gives 1.16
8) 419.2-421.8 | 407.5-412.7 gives 1.06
